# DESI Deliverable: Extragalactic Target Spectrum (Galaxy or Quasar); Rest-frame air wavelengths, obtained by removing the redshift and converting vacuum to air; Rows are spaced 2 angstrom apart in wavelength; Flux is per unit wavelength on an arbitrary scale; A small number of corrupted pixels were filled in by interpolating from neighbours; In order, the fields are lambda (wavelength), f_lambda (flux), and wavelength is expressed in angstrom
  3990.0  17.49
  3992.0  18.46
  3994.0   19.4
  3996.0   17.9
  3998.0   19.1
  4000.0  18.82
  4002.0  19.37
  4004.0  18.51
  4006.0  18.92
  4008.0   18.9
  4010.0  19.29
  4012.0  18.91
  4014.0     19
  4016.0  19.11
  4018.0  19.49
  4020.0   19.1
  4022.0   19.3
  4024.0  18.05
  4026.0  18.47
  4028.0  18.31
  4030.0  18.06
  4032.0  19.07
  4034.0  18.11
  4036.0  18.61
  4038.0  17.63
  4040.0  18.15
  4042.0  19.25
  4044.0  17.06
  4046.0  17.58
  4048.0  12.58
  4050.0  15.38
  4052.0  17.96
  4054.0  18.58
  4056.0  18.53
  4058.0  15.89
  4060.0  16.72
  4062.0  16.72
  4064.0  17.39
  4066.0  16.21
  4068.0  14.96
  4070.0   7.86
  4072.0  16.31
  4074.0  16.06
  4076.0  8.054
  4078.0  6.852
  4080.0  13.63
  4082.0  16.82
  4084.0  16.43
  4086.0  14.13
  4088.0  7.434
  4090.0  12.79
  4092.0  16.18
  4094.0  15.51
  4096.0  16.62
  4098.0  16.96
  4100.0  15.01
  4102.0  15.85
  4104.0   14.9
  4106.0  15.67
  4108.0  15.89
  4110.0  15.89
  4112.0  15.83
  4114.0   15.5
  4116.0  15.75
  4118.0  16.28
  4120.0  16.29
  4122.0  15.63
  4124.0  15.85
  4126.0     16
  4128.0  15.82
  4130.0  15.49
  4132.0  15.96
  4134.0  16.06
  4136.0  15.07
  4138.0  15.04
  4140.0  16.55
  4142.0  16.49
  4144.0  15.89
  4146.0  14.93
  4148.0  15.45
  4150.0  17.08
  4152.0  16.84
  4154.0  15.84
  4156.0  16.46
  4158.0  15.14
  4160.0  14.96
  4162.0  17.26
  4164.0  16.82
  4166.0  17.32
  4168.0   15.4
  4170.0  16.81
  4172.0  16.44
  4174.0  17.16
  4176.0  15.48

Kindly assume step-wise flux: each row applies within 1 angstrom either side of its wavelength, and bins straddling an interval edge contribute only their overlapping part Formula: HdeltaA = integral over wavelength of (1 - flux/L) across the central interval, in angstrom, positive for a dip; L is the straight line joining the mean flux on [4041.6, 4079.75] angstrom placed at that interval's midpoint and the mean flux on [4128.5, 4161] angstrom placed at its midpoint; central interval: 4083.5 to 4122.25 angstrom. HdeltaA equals 0.75 angstrom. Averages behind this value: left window 15.2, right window 15.8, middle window 15.2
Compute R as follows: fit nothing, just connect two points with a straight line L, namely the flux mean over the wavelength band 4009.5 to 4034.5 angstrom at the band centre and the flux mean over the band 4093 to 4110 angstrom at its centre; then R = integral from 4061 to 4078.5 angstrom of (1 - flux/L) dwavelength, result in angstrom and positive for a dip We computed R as 3.6 angstrom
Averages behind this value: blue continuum 18.8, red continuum 15.8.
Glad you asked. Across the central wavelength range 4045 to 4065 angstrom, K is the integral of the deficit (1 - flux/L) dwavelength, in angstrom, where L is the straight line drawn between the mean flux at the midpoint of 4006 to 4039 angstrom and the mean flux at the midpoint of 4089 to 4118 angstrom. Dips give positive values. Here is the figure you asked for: 0.8 angstrom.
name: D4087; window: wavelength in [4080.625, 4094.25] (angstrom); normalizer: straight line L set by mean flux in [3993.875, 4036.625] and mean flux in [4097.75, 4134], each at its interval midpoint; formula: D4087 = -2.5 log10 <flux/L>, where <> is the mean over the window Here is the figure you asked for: 0.18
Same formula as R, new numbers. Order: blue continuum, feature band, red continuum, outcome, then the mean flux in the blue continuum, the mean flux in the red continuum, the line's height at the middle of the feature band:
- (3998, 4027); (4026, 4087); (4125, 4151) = 6.5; 19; 15.8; 17.9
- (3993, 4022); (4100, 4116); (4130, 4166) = 1.2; 19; 16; 16.9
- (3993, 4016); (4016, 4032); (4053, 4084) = -1.0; 18.9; 14.8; 17.7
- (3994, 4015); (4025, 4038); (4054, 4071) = -0.7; 18.9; 15.7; 17.4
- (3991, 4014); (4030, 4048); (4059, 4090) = -1.8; 18.9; 13.7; 16.2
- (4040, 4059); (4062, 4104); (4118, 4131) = 6.0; 17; 15.9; 16.5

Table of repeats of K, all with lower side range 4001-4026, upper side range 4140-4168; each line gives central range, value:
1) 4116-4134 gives 0.9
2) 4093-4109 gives 1.3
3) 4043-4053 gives 1.2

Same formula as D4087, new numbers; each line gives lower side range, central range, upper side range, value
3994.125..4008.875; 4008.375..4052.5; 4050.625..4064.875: -0.003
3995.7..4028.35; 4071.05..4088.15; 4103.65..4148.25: 0.284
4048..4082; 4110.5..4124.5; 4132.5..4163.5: -0.024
